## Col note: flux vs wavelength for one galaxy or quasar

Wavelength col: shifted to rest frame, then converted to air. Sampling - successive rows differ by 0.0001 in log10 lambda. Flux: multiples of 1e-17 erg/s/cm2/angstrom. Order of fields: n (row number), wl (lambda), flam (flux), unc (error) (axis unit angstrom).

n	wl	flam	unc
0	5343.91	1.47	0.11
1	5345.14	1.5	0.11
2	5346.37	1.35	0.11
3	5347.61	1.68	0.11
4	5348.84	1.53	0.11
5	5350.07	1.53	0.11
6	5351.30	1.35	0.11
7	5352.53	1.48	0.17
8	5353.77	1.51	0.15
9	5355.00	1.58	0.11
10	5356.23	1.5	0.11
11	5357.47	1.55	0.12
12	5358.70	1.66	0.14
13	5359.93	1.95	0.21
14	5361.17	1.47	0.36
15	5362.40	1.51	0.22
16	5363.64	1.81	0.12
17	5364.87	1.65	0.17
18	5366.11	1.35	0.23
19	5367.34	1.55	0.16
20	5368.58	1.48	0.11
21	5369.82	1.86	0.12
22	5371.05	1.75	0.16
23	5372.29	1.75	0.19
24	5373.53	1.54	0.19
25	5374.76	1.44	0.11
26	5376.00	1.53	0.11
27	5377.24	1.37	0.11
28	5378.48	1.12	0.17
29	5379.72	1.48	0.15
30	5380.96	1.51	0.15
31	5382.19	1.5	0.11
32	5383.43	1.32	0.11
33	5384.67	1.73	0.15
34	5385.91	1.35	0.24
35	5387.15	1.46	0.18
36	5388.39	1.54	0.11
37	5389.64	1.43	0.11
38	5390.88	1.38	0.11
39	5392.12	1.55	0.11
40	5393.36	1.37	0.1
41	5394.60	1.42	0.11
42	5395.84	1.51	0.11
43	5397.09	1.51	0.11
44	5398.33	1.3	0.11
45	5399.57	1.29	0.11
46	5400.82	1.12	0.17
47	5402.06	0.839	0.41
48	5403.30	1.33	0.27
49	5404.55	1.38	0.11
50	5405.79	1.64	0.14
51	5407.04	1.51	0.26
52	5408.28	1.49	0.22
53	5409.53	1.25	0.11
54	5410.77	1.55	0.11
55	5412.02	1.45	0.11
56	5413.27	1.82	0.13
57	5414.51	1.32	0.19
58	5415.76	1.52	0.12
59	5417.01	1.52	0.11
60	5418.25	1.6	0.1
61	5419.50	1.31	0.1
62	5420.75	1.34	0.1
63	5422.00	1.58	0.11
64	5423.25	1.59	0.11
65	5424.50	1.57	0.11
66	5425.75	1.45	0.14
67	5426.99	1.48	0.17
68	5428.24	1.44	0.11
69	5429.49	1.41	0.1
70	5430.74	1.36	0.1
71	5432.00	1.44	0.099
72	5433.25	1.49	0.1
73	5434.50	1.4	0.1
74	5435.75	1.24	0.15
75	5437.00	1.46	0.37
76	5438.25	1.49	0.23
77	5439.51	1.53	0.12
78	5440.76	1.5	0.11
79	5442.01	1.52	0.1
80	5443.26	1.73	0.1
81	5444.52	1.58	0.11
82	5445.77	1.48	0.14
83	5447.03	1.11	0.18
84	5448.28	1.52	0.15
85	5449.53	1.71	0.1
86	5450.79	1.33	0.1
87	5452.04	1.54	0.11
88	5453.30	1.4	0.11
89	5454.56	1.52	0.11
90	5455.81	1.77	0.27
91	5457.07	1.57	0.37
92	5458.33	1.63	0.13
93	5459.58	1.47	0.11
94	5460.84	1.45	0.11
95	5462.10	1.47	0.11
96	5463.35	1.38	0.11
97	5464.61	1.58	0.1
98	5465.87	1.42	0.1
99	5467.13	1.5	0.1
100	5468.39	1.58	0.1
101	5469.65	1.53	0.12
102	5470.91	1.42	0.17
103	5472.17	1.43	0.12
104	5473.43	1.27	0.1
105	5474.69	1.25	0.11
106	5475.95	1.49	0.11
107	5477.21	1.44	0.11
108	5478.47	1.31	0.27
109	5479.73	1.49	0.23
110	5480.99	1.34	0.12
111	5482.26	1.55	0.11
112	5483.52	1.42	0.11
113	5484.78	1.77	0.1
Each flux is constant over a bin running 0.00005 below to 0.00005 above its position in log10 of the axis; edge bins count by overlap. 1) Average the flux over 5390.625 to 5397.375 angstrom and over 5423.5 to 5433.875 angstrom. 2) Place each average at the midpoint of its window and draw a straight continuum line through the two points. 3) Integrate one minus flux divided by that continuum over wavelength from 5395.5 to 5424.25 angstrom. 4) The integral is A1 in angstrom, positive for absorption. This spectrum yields 0.7 angstrom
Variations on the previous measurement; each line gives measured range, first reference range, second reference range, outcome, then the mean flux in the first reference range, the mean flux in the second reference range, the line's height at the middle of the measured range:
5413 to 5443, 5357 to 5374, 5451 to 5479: 1.2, 1.64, 1.47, 1.53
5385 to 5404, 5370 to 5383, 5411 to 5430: 1.7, 1.51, 1.5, 1.5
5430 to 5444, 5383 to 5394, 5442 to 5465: 0.3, 1.46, 1.51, 1.5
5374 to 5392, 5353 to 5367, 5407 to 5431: 1.2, 1.59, 1.48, 1.55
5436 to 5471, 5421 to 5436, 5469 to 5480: -1.9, 1.46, 1.4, 1.43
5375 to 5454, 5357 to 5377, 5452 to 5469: 6.0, 1.61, 1.52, 1.56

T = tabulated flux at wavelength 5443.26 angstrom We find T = 1.73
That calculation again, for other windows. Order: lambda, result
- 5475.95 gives 1.49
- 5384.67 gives 1.73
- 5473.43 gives 1.27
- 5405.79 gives 1.64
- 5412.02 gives 1.45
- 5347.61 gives 1.68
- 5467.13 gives 1.5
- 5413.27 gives 1.82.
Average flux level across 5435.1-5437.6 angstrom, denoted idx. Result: 1.35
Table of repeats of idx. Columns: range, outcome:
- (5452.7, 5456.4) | 1.56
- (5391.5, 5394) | 1.46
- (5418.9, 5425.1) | 1.48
